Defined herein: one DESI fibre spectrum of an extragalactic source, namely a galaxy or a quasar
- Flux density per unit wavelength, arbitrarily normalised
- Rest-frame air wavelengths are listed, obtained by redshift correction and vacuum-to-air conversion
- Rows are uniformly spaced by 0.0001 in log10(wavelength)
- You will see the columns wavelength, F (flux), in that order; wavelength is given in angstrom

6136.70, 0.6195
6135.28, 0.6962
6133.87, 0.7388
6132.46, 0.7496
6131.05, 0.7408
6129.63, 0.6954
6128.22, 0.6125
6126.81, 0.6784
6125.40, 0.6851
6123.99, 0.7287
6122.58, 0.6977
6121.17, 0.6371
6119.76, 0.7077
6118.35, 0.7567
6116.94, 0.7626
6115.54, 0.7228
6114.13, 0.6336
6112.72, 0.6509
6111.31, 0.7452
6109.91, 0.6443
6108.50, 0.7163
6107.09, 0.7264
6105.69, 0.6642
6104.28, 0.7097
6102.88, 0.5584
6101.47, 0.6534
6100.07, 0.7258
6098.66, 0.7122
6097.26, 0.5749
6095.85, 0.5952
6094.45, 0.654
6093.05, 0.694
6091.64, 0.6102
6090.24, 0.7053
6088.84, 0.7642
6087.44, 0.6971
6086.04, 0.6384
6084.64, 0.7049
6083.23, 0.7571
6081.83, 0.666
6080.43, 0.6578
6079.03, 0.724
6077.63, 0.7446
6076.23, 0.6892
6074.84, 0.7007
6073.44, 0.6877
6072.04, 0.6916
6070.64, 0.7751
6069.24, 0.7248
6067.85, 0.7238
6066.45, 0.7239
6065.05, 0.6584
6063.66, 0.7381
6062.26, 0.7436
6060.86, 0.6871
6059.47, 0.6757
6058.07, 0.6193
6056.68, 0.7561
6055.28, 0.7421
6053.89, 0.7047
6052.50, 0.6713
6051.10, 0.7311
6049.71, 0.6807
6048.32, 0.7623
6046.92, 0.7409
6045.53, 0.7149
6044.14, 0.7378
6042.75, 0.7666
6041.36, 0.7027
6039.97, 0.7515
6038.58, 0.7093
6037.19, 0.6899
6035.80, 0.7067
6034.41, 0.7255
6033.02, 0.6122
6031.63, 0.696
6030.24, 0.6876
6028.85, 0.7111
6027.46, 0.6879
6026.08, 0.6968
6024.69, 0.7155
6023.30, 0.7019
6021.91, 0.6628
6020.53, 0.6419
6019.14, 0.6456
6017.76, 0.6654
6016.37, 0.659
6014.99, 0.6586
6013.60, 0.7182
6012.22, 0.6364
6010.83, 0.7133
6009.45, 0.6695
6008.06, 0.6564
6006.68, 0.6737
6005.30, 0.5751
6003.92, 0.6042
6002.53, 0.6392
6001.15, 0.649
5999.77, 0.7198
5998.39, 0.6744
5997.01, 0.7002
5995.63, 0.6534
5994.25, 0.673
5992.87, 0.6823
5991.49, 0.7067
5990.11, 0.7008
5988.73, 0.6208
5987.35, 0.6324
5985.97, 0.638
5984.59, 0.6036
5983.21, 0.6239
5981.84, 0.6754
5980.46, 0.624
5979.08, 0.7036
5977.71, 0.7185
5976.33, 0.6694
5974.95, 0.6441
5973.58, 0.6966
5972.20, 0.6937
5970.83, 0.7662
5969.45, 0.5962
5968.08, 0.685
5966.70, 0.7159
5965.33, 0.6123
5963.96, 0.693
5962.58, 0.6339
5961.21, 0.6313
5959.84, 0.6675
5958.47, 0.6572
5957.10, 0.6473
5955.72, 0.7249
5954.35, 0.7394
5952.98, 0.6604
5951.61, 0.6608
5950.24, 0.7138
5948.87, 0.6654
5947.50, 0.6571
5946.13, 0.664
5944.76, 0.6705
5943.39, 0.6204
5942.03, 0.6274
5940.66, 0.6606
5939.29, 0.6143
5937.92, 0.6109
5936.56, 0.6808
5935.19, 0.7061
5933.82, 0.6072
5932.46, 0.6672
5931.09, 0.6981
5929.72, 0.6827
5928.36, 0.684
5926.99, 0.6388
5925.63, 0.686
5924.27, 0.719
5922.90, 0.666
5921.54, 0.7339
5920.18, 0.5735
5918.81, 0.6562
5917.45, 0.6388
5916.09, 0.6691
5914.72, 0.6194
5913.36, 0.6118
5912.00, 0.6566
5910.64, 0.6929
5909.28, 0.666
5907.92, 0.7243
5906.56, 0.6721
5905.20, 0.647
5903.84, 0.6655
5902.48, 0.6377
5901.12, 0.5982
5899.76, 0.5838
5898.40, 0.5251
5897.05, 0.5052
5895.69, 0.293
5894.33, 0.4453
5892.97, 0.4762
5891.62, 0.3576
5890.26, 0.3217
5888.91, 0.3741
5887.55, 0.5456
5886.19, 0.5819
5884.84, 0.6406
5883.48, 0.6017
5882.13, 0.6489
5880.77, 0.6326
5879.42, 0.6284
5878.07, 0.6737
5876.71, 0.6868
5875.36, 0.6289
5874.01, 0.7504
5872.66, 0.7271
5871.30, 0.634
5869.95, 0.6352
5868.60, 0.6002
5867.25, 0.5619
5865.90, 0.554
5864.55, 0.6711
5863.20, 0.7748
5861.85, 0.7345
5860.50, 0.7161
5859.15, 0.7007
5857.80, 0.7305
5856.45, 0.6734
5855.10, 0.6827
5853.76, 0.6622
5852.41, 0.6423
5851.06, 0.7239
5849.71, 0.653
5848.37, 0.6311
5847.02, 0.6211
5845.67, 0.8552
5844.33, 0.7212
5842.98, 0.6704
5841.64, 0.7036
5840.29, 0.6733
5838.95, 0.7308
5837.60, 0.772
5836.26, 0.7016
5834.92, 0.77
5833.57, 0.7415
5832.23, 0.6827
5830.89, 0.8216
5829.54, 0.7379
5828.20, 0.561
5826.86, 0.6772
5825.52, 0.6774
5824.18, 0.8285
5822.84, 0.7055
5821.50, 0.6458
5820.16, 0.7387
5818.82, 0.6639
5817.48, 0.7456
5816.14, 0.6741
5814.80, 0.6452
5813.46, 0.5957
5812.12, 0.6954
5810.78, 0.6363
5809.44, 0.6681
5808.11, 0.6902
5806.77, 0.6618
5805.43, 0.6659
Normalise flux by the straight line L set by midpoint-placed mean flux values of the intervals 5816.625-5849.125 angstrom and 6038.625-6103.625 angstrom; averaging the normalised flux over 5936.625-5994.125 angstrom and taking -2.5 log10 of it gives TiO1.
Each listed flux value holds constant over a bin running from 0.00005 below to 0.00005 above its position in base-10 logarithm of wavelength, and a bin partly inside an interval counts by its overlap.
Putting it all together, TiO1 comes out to 0.06 mag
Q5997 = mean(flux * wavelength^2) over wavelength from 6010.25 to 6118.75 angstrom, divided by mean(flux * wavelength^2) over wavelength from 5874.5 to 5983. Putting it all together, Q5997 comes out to 1.15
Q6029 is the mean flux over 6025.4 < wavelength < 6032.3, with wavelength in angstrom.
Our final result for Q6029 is 0.696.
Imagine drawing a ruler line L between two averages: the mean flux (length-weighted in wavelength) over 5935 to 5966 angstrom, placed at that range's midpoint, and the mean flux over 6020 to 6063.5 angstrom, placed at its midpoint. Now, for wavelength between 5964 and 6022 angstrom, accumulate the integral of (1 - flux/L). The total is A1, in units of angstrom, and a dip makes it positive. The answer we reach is 1.43 angstrom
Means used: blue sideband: 0.661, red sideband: 0.705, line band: 0.665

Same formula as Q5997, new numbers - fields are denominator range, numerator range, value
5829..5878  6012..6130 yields 1.08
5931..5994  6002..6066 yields 1.06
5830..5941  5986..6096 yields 1.13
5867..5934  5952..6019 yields 1.12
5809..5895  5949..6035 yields 1.07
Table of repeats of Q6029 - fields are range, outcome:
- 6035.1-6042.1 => 0.713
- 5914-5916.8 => 0.643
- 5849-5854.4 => 0.67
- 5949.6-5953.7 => 0.679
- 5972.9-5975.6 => 0.672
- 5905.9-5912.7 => 0.683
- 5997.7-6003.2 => 0.671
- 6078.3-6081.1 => 0.692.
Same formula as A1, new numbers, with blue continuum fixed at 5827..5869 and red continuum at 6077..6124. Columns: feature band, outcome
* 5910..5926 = 0.73 angstrom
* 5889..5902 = 4.44 angstrom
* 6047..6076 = -0.98 angstrom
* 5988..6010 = 0.84 angstrom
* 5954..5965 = 0.31 angstrom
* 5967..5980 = 0.07 angstrom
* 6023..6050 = -0.90 angstrom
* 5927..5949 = 1.08 angstrom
